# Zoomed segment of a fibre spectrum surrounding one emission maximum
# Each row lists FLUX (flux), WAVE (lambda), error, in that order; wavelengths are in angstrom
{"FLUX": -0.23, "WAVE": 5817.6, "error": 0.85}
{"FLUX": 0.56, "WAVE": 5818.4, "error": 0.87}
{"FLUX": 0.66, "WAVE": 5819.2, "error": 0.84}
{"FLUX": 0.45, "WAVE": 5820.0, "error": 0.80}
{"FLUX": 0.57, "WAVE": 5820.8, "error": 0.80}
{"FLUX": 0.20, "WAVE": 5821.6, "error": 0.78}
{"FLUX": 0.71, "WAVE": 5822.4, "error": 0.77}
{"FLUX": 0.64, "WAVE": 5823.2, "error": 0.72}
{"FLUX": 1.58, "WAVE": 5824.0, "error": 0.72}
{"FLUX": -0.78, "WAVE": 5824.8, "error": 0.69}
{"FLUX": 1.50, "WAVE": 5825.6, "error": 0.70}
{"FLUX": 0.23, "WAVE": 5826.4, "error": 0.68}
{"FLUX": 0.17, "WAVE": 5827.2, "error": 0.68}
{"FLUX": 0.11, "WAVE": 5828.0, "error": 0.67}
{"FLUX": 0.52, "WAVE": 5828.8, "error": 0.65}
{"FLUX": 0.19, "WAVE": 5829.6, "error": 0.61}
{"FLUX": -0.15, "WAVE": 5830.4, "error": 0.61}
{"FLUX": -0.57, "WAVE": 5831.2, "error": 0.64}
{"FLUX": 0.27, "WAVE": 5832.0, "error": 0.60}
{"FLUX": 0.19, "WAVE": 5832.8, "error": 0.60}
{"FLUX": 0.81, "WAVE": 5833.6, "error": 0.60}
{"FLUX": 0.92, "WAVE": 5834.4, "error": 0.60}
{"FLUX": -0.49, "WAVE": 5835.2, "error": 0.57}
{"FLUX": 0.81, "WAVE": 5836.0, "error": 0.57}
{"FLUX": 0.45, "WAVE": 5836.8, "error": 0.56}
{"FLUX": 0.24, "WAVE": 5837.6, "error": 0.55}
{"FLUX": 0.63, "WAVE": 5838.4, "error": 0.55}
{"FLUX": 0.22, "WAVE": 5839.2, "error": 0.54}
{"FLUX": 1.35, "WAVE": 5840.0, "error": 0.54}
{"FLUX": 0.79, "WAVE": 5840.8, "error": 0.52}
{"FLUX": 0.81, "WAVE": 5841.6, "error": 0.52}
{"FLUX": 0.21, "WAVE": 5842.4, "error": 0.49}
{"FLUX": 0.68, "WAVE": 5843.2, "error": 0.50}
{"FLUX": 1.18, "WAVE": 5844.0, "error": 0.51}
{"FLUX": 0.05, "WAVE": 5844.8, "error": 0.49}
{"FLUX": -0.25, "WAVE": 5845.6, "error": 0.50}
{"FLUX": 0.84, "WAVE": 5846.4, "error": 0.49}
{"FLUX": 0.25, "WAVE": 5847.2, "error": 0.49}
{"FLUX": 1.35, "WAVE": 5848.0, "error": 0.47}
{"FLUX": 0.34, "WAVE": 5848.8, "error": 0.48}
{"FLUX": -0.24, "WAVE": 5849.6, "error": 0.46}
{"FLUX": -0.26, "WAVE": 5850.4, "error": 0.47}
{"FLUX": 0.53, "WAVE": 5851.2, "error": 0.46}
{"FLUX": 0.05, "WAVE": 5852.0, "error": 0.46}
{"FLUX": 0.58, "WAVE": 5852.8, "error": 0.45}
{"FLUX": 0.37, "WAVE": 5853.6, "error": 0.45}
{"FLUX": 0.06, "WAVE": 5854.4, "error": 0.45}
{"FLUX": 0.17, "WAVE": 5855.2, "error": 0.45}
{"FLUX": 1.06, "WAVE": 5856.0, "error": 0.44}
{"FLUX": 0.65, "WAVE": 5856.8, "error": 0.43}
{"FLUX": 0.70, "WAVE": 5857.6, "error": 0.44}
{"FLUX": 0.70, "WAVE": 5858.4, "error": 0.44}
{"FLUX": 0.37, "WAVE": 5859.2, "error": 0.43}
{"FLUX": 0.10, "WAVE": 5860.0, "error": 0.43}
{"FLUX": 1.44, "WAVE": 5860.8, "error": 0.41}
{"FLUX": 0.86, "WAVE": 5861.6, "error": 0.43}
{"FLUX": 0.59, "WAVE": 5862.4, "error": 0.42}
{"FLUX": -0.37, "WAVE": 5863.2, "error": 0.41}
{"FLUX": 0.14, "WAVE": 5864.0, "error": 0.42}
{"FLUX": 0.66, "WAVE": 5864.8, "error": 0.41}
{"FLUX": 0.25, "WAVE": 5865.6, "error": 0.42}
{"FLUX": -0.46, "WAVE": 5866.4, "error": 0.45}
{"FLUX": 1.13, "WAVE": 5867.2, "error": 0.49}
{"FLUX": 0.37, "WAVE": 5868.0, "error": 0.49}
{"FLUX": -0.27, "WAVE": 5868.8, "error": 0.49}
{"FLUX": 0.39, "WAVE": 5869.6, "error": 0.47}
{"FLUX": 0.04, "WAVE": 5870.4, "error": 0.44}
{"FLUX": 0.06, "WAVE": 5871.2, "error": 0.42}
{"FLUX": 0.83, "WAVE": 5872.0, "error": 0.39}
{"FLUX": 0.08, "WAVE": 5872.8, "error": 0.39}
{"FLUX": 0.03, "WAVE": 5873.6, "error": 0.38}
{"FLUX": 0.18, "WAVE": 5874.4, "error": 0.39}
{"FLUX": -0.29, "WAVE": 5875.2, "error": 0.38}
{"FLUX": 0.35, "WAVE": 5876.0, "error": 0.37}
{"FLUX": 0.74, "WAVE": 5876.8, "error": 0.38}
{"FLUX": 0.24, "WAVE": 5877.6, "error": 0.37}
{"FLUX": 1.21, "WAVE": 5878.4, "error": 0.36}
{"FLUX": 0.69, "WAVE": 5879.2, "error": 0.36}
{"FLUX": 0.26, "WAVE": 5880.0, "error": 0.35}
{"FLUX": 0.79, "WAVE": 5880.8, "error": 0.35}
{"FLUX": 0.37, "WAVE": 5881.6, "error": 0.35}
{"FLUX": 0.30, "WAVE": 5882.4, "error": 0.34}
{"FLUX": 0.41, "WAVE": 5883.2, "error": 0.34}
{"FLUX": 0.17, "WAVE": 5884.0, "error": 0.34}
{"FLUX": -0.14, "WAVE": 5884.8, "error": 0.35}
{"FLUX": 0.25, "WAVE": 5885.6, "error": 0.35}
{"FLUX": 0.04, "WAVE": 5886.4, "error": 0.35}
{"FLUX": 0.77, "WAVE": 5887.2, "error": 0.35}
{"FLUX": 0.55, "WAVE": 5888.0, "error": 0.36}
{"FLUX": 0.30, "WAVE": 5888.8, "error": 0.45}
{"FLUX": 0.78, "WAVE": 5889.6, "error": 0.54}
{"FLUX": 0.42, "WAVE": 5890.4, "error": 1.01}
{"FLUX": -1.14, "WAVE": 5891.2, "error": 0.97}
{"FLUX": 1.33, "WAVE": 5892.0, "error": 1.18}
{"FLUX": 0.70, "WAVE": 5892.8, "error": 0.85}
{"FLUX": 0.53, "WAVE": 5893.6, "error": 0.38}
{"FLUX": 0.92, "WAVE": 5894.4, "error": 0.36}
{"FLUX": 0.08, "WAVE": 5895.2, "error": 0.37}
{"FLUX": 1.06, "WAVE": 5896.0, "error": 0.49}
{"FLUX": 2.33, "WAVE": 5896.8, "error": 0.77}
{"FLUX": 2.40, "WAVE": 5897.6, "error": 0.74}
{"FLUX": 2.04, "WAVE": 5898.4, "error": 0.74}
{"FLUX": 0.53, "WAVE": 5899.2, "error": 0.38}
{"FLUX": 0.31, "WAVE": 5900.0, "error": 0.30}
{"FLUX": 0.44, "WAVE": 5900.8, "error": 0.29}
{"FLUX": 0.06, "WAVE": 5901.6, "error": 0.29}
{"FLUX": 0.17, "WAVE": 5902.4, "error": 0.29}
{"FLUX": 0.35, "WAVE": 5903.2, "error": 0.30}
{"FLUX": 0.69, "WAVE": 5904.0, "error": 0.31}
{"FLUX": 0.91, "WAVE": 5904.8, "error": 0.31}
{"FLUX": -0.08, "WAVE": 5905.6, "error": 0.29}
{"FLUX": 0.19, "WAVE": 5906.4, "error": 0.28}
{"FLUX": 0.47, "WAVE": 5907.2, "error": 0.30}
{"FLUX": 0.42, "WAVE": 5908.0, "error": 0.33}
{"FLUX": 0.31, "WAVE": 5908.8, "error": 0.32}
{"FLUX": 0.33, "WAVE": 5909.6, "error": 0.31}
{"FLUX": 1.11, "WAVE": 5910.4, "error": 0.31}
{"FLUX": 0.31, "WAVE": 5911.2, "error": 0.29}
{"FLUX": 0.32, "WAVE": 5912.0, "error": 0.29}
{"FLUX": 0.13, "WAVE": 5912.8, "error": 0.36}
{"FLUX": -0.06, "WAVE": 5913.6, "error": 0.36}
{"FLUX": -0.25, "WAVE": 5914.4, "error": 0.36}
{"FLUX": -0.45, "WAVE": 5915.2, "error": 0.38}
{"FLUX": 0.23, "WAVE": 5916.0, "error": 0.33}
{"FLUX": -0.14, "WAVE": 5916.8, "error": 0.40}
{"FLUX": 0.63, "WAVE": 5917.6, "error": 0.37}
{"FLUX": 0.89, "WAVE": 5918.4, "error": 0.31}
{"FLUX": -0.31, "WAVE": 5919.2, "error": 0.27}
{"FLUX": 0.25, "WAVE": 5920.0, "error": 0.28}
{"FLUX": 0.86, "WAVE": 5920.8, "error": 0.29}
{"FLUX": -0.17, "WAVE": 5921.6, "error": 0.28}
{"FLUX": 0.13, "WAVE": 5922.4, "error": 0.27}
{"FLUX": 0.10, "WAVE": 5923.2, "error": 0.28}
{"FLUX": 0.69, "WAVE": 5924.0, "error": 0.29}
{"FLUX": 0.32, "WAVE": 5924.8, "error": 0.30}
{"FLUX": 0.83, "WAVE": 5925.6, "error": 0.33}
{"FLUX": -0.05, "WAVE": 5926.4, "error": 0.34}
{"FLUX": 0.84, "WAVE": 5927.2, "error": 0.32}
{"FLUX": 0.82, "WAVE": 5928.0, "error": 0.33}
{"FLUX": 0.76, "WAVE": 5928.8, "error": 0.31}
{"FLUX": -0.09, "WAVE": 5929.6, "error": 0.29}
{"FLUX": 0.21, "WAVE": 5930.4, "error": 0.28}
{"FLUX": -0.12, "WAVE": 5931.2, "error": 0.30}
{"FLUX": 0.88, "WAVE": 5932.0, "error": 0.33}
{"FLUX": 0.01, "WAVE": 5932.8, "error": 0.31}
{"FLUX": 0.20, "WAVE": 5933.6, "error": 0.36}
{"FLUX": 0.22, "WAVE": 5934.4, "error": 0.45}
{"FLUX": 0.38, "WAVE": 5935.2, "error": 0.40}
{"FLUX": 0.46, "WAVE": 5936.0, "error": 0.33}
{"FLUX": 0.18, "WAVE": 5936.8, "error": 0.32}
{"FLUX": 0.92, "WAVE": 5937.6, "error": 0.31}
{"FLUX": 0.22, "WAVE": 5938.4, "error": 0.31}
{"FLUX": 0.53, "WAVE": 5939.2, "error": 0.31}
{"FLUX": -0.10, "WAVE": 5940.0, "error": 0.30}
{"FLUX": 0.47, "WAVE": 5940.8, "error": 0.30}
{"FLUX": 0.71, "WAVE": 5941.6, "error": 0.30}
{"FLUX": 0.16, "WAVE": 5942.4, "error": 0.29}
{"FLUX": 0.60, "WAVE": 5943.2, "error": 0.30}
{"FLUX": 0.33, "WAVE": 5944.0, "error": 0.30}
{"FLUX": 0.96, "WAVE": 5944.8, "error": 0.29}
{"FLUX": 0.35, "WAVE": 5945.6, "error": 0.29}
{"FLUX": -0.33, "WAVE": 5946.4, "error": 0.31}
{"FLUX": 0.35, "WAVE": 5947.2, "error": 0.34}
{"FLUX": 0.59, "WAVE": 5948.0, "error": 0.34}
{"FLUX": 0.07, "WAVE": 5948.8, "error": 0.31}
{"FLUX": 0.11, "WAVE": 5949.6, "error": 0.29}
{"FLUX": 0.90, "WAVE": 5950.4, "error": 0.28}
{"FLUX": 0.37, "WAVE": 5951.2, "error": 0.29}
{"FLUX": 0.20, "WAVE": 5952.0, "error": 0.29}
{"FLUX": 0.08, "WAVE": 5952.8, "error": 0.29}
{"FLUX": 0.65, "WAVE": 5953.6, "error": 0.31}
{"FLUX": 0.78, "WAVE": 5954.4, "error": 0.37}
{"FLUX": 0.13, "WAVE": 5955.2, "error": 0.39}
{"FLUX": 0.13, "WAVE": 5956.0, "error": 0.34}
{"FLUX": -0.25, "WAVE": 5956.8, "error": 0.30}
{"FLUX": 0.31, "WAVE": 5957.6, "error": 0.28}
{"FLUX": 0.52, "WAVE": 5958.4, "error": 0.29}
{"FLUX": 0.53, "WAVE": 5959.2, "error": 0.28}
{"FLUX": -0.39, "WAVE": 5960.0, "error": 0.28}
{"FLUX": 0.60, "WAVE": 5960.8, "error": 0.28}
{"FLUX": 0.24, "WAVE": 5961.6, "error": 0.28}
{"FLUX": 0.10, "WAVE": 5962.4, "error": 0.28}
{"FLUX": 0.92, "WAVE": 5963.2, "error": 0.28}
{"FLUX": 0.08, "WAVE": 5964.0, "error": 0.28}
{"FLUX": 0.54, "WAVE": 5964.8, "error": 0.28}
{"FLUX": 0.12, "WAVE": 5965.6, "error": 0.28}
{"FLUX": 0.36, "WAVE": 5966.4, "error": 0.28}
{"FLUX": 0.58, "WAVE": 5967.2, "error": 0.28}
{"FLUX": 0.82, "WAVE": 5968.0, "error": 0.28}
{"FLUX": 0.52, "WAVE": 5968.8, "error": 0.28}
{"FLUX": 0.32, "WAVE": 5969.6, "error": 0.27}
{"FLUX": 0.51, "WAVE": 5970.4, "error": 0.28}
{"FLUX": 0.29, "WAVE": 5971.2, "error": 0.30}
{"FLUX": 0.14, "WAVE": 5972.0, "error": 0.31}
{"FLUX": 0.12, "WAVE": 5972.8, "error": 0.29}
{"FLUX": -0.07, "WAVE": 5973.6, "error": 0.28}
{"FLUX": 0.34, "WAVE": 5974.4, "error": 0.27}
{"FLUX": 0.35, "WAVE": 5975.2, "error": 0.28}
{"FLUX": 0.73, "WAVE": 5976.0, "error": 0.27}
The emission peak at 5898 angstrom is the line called H-beta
